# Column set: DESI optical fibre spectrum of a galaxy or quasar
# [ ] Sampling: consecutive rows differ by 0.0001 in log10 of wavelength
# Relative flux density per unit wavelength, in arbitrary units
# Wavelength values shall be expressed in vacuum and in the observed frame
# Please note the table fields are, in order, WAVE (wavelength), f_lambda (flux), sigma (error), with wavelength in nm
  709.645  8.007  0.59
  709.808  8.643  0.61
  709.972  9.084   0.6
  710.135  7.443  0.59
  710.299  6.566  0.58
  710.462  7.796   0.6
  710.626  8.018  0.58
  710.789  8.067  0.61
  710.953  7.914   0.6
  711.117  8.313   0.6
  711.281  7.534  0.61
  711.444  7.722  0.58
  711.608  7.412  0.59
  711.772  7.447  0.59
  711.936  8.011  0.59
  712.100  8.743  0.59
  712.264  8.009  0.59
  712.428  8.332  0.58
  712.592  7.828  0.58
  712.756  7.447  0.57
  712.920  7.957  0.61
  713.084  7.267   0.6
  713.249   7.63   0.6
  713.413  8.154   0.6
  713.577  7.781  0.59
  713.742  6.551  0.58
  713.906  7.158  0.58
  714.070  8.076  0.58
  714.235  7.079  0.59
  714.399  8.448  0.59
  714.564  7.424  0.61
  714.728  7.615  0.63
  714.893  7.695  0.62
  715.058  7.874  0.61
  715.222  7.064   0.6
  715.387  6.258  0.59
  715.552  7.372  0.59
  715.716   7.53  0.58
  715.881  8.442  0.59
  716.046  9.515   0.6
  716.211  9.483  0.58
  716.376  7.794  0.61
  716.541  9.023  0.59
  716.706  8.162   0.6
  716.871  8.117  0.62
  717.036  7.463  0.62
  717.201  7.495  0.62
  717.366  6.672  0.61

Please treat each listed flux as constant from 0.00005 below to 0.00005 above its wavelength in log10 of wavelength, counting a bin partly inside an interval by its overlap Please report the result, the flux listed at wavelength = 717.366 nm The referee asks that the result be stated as 6.672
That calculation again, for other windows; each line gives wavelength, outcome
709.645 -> 8.007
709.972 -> 9.084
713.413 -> 8.154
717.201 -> 7.495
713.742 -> 6.551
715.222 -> 7.064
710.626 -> 8.018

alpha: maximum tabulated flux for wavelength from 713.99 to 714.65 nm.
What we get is 8.448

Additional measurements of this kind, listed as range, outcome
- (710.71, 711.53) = 8.313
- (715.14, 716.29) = 9.515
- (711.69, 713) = 8.743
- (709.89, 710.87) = 9.084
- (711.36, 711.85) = 7.722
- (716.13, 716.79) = 9.483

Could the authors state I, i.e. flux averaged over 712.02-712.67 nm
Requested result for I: 8.23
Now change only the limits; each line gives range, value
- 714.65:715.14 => 7.72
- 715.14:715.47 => 6.66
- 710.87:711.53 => 7.87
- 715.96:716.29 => 9.48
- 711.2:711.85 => 7.54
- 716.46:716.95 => 8.44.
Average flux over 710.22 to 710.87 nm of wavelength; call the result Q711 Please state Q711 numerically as 7.63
